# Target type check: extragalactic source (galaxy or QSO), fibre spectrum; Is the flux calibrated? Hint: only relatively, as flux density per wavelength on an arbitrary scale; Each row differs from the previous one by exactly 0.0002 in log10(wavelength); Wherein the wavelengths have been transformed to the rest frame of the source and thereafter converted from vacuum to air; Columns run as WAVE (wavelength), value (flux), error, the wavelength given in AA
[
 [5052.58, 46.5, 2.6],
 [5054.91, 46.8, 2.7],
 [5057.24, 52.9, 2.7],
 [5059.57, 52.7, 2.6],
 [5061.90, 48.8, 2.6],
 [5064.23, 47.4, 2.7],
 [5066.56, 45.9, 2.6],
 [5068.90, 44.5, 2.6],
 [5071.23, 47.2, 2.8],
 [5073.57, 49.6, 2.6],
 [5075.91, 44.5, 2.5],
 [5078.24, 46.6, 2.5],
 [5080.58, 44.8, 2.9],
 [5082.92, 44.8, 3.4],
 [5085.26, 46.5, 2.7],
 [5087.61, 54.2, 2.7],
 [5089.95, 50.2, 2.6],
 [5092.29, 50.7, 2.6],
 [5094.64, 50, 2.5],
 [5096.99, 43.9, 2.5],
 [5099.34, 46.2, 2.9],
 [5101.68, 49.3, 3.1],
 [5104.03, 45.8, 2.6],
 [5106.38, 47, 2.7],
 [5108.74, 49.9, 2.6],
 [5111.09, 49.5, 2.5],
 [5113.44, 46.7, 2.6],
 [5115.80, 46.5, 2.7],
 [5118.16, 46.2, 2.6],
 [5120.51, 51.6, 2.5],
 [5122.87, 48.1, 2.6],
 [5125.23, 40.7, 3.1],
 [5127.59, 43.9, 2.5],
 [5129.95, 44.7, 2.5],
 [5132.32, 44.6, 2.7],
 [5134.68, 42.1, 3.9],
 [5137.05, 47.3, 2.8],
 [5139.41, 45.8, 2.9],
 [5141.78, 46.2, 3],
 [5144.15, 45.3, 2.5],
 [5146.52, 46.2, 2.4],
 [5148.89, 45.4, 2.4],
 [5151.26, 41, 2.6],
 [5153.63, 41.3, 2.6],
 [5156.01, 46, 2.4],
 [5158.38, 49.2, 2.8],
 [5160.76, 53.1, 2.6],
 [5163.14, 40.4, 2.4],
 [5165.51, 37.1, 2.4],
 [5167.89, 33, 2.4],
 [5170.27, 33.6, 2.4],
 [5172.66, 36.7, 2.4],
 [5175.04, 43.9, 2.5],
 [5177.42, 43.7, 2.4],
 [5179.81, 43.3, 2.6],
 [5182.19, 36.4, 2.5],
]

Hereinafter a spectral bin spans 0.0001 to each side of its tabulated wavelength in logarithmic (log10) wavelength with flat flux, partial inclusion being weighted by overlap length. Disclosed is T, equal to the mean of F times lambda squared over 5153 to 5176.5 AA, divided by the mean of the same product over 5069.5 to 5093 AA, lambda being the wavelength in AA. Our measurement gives 0.90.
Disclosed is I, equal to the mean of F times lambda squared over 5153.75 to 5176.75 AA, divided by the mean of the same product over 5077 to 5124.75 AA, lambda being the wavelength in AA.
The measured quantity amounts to 0.89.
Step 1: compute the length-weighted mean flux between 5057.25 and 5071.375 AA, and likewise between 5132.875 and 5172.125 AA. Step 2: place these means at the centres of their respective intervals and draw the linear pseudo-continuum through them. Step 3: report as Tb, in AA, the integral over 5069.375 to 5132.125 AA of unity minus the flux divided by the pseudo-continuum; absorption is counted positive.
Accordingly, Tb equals -1.4 AA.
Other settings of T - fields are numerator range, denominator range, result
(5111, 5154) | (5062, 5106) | 0.98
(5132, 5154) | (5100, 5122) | 0.94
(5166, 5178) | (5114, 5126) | 0.82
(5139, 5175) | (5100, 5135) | 0.93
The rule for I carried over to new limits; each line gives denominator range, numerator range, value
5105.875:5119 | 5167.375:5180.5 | 0.84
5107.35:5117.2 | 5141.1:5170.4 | 0.91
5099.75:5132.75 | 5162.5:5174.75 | 0.80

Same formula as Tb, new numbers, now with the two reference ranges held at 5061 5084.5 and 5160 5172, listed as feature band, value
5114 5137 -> -1.9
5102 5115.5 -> -1.3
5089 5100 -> -0.9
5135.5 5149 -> -1.7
